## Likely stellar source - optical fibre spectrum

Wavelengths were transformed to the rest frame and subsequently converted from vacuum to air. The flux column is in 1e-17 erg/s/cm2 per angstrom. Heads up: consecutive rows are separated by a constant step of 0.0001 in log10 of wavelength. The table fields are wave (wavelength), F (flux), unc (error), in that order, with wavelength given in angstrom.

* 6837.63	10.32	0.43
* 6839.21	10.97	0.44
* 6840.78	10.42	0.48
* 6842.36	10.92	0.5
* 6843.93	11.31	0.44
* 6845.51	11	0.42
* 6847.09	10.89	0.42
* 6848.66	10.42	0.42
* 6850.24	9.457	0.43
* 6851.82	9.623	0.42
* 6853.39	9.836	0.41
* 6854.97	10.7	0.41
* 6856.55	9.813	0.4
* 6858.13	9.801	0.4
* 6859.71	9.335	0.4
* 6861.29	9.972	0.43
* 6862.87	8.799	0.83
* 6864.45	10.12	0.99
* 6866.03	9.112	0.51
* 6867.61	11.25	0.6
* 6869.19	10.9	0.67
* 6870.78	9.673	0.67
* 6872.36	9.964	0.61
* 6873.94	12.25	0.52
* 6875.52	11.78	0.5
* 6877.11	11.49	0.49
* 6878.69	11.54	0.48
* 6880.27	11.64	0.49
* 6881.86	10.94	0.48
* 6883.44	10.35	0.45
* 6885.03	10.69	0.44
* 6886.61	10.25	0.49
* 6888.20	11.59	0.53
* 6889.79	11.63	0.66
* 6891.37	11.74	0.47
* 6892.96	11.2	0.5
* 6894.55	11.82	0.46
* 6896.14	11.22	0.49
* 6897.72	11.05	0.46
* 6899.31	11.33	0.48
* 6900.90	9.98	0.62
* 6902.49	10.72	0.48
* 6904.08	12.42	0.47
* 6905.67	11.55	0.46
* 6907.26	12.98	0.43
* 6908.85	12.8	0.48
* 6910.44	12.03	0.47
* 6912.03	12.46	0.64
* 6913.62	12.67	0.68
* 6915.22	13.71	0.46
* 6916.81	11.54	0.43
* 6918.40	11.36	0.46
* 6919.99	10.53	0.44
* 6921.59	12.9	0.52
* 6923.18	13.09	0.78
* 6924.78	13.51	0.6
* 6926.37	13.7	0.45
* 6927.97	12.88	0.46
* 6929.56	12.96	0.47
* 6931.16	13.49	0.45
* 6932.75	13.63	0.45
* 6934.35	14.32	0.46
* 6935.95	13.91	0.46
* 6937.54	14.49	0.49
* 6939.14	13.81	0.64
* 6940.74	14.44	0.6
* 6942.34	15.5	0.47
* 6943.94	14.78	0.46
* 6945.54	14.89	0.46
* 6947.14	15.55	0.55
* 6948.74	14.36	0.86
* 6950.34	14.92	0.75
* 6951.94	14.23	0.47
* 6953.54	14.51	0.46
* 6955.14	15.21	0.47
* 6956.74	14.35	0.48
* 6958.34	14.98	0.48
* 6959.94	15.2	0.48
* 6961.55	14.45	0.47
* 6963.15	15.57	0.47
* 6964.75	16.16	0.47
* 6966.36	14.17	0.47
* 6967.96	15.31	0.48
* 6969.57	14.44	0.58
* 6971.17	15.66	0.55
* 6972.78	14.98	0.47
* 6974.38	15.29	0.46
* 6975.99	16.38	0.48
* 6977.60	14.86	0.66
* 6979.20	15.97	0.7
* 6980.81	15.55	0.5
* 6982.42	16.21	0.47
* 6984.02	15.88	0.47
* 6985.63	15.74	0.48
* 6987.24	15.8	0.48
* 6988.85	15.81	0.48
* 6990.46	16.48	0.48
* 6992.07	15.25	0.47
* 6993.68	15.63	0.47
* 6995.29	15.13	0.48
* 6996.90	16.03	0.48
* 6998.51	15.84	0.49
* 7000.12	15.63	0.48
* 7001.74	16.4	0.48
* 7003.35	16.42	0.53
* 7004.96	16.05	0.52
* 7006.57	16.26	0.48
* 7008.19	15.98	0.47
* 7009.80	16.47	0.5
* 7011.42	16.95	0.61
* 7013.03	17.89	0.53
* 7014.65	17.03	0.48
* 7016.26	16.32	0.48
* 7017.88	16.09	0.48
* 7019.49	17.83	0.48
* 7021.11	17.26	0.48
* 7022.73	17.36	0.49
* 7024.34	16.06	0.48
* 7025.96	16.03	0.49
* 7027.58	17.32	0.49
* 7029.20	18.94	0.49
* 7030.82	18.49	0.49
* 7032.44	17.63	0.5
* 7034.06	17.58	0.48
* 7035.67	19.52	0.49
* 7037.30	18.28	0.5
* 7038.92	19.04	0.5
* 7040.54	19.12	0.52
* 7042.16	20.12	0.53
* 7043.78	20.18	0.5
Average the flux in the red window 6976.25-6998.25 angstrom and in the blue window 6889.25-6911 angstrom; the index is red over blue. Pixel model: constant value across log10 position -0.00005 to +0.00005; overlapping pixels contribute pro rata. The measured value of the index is 1.36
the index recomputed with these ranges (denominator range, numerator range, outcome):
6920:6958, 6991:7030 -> 1.17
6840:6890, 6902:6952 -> 1.26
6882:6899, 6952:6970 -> 1.34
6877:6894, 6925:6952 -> 1.27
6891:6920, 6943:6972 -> 1.27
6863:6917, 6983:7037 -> 1.47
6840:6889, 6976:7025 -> 1.54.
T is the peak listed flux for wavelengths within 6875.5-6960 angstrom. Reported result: 15.55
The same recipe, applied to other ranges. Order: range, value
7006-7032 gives 18.94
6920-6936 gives 14.32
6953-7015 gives 17.89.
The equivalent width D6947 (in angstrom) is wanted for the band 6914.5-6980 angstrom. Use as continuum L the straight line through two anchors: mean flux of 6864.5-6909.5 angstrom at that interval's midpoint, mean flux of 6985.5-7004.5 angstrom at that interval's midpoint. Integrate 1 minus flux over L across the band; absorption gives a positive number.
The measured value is -2.4 angstrom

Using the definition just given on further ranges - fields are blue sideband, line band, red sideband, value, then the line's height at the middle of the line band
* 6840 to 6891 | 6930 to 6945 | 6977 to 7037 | -0.7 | 13.6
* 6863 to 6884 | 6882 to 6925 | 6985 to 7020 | 1.2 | 12.1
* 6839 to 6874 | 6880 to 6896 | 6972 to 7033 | 0.5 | 11.6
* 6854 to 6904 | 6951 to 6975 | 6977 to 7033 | -0.7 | 14.5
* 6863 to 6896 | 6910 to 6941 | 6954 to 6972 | 0.4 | 13.2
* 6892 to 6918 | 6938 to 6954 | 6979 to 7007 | -1.1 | 13.7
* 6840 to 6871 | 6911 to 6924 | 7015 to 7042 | 0.6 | 12.9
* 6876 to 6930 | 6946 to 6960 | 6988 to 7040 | -0.7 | 14.1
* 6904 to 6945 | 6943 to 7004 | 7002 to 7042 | -0.5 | 15.3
